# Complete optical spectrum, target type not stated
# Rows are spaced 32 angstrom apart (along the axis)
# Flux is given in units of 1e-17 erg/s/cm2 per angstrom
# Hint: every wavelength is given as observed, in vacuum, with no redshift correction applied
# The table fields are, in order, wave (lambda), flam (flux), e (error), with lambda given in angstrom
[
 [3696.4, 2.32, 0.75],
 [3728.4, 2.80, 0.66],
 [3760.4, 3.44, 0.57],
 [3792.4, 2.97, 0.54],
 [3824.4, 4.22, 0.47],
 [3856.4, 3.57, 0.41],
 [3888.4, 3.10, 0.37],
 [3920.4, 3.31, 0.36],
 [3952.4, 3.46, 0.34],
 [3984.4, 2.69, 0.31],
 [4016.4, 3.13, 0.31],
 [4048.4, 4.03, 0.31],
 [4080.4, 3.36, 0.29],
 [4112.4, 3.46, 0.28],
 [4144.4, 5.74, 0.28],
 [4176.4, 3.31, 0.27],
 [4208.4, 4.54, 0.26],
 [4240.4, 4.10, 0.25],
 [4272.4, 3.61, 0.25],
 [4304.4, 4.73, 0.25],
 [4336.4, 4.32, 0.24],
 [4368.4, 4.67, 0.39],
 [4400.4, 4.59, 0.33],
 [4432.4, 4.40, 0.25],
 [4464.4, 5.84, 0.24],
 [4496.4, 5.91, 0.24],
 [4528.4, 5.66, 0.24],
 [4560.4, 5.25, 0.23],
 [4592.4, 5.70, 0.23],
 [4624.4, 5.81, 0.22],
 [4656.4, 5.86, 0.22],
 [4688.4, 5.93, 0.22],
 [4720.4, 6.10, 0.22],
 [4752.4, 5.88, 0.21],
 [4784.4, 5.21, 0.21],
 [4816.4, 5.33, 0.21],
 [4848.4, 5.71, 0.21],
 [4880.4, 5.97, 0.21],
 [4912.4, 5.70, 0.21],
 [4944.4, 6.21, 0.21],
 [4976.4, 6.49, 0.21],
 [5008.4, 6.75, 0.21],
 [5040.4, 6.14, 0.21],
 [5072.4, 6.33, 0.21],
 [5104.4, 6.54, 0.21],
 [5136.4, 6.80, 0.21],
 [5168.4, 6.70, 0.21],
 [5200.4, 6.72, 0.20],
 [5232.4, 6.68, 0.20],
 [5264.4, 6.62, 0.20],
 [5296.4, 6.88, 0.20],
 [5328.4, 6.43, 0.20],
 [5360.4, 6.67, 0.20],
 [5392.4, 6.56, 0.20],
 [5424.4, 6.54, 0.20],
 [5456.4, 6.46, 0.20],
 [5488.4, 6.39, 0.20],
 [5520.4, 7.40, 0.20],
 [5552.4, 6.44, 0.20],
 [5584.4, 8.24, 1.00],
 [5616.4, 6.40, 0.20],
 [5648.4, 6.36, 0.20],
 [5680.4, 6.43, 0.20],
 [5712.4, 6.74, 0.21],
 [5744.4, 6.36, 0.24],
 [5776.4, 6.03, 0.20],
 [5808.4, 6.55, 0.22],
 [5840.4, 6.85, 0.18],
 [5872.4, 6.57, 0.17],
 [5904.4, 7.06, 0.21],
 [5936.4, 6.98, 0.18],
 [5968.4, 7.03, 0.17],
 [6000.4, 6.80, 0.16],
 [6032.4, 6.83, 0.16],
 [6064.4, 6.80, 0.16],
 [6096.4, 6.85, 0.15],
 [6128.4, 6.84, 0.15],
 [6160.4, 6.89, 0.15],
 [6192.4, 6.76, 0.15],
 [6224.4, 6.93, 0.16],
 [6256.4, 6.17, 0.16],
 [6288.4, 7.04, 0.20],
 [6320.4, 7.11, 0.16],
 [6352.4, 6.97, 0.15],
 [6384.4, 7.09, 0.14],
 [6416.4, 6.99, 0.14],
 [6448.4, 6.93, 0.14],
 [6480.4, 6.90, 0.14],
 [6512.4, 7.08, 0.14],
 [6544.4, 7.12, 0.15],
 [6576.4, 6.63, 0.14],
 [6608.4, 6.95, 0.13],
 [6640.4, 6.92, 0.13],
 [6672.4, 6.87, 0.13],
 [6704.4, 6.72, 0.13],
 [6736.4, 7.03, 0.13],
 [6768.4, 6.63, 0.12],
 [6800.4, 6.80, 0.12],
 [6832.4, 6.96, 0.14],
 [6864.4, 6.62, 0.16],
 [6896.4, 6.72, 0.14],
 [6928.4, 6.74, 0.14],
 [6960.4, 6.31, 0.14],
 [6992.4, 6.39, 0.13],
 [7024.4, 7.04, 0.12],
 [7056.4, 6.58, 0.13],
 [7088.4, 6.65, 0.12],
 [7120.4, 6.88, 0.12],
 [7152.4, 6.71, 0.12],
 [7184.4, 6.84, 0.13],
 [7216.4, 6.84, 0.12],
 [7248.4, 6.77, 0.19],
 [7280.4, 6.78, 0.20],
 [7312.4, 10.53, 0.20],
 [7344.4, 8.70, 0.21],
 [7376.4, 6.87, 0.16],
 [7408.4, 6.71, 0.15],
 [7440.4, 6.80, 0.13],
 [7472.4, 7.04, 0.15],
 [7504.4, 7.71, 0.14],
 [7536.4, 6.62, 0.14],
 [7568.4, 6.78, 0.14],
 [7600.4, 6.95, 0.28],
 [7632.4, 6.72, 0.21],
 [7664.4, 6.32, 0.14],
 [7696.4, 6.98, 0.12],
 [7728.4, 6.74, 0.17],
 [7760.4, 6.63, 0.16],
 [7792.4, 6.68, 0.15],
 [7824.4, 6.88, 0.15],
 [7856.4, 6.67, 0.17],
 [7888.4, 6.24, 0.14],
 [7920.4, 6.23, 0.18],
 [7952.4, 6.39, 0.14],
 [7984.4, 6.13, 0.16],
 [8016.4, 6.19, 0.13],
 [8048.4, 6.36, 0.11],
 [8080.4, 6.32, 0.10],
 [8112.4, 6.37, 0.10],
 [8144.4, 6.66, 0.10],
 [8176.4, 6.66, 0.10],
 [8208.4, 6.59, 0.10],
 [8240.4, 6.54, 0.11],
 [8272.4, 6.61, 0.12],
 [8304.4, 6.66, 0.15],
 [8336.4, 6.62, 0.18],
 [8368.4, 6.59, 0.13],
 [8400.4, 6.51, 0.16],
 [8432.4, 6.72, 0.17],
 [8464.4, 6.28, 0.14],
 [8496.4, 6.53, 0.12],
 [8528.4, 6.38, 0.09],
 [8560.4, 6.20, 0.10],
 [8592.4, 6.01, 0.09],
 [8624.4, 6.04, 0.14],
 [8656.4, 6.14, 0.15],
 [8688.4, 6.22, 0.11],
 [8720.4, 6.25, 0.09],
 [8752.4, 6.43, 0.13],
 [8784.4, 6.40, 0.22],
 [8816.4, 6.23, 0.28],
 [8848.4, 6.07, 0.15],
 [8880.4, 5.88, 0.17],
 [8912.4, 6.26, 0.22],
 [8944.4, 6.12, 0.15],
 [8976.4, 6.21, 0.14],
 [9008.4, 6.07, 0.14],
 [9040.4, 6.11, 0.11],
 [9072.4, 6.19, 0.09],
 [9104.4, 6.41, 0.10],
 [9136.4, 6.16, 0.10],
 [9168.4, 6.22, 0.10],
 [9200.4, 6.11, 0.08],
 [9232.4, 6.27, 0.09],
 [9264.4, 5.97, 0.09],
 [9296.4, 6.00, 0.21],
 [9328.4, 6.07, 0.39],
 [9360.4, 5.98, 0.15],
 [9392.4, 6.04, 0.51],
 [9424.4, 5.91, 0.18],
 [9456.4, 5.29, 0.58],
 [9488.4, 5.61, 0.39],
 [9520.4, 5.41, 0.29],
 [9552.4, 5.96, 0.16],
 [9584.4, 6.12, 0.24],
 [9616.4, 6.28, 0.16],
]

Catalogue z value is 0.11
